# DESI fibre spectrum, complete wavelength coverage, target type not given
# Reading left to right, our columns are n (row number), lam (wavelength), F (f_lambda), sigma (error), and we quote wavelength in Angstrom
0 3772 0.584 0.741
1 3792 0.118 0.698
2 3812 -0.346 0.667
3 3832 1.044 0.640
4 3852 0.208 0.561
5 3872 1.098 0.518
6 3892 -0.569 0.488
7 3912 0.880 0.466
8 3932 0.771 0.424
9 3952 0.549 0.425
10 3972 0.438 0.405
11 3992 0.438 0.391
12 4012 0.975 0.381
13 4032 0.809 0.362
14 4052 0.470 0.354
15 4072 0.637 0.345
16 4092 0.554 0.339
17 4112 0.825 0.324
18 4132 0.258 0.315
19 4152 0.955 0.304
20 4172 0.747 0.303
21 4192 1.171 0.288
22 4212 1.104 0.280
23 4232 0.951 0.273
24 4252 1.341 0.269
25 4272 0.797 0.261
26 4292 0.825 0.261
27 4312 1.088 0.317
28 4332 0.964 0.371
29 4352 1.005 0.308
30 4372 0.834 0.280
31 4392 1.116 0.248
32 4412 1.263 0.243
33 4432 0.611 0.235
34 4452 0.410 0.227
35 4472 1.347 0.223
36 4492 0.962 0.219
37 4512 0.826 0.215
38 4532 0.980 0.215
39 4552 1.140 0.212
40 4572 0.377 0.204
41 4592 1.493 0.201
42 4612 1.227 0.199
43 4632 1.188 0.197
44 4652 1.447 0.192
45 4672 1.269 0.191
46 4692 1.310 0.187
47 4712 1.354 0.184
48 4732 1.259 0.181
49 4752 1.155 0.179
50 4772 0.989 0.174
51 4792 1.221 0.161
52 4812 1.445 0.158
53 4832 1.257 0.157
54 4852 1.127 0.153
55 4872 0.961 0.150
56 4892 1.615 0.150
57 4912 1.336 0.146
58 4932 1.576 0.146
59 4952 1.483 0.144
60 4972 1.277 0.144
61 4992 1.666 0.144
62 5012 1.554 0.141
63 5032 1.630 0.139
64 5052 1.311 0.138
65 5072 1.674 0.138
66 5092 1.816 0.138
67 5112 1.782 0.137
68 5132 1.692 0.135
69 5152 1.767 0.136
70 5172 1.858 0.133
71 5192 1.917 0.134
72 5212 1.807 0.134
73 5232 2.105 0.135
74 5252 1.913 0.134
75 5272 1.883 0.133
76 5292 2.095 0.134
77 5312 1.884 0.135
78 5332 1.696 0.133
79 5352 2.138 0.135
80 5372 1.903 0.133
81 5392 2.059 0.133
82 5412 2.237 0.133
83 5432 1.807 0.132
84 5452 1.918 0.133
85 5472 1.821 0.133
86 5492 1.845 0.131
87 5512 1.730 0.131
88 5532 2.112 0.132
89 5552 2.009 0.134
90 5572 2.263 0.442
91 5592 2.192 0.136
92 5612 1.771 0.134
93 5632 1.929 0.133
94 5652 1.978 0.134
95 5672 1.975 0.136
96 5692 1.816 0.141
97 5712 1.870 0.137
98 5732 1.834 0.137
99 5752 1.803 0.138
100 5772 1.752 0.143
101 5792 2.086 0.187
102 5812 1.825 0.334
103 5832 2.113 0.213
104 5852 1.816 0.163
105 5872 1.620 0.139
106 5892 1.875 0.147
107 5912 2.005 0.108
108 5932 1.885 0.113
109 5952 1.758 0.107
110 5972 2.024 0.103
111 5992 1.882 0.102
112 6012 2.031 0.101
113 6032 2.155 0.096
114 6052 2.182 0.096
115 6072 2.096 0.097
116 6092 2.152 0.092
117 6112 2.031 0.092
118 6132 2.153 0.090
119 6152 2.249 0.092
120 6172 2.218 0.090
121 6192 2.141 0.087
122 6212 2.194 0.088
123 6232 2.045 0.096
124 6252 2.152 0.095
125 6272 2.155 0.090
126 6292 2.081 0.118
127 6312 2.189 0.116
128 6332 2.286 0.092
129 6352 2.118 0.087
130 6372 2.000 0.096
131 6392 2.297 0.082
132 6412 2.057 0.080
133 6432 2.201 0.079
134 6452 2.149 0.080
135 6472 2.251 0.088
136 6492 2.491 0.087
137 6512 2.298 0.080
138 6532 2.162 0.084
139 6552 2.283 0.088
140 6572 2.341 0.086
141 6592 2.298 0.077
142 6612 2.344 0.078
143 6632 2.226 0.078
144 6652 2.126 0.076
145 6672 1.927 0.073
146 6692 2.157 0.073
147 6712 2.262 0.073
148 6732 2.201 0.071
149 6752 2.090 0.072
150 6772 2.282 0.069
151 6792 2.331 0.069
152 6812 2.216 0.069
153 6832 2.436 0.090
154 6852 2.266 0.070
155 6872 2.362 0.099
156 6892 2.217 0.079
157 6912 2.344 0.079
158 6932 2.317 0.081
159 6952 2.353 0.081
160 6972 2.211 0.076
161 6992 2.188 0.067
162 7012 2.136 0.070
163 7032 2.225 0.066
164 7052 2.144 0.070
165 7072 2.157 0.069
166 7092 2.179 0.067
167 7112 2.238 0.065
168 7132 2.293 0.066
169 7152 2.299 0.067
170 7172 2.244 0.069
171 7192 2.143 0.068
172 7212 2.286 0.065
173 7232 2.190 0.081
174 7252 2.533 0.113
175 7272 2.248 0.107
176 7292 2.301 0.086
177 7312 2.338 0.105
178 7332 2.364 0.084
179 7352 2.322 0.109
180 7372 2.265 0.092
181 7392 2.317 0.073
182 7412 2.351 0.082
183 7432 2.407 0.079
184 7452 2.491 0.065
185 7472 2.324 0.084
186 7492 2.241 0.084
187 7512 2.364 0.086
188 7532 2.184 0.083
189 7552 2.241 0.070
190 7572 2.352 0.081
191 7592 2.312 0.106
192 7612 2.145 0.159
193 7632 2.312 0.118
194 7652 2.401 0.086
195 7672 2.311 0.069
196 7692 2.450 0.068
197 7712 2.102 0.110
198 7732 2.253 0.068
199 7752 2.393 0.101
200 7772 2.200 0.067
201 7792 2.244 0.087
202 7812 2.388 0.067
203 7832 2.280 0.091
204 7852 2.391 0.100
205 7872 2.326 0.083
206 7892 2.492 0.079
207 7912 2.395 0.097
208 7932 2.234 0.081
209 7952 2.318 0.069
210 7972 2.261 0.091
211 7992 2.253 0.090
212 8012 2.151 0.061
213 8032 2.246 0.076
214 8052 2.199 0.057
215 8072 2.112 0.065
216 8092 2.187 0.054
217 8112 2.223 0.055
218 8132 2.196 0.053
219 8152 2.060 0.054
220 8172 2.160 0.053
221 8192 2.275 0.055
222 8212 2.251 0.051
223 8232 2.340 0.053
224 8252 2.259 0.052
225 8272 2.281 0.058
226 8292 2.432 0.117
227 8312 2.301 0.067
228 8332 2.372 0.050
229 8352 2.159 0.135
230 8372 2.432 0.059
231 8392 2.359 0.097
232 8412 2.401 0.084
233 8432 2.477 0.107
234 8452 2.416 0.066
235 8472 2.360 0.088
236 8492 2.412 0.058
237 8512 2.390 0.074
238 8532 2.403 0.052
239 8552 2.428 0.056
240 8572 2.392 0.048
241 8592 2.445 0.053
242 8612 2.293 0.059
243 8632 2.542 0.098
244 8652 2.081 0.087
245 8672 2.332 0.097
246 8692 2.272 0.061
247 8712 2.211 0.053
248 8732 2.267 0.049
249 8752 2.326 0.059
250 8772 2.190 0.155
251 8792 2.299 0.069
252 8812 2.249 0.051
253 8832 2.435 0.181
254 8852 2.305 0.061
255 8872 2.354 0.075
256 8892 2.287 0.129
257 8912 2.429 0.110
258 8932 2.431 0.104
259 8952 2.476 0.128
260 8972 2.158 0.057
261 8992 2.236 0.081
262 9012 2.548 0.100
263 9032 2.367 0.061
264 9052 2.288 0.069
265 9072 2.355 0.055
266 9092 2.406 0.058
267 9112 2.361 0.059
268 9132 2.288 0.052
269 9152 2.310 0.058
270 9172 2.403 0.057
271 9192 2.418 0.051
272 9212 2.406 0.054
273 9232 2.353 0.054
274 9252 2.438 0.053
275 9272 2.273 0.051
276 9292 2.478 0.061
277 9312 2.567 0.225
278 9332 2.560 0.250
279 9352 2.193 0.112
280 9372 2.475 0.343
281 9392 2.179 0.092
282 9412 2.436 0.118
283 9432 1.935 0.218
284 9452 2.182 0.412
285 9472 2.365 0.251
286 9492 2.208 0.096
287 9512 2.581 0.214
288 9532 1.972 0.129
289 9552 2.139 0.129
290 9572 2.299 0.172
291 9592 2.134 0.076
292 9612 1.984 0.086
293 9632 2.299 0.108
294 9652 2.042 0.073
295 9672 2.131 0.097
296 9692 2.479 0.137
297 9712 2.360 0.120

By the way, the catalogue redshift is 0.131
